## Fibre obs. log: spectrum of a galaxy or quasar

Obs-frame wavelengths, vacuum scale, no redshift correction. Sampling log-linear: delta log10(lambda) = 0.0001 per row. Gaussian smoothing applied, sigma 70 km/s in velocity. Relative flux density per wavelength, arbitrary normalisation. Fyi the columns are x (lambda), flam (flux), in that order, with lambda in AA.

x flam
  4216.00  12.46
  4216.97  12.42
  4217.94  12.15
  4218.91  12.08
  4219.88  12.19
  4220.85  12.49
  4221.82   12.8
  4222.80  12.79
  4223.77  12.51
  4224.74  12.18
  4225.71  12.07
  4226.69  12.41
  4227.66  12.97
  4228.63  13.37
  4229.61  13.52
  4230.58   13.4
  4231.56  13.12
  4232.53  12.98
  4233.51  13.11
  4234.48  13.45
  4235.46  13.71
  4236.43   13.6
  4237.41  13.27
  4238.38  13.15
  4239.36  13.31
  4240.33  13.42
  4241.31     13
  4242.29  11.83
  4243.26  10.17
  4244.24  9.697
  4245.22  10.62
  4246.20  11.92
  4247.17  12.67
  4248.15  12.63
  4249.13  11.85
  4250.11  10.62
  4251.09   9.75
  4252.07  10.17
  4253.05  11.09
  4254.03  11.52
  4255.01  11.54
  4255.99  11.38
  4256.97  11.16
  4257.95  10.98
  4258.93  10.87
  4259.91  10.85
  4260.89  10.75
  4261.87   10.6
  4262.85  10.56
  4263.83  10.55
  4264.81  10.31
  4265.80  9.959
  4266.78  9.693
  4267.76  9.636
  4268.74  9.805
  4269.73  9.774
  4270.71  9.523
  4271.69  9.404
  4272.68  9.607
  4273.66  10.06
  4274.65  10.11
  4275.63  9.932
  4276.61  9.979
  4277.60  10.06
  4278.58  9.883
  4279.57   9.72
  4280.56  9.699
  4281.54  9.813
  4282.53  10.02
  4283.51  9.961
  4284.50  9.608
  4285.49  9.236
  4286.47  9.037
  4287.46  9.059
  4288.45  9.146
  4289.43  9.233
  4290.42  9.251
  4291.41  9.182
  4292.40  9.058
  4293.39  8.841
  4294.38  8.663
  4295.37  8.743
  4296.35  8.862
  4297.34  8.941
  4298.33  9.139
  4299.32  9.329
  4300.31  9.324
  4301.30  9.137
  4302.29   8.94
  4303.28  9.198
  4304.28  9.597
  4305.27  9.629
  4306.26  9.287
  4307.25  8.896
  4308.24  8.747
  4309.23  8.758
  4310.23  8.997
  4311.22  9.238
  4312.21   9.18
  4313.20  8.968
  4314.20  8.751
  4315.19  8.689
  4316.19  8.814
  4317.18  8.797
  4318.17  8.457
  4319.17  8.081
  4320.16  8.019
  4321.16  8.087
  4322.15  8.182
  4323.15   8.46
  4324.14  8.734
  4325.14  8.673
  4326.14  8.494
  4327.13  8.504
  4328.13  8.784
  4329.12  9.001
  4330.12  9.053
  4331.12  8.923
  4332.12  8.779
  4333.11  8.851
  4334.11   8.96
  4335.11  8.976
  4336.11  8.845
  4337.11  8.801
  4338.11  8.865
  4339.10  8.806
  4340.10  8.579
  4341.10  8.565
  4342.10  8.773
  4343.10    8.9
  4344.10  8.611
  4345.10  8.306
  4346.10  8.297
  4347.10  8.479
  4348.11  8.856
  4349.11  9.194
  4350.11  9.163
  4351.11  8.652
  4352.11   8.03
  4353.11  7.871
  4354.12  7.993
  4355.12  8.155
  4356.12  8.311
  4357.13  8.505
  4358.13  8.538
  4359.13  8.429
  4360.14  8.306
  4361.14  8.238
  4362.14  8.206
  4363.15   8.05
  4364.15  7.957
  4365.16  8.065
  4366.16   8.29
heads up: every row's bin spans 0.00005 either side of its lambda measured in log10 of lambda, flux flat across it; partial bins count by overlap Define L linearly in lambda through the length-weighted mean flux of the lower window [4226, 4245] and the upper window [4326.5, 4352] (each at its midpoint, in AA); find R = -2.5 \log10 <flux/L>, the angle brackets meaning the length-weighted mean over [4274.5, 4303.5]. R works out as 0.15 mag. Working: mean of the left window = 12.8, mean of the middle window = 9.37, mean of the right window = 8.77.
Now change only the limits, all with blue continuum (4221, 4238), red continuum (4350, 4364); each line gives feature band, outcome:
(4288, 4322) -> 0.14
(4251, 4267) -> 0.11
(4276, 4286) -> 0.14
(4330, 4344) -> 0.02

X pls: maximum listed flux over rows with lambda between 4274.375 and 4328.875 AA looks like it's 10.11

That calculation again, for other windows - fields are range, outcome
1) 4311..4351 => 9.238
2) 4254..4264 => 11.54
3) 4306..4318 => 9.287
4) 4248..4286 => 12.63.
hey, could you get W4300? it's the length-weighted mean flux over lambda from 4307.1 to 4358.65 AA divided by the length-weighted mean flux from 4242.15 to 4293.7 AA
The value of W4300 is 0.85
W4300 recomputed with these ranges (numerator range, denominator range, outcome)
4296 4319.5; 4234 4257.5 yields 0.76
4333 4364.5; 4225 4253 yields 0.69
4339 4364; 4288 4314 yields 0.93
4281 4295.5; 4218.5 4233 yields 0.73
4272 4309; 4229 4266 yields 0.80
